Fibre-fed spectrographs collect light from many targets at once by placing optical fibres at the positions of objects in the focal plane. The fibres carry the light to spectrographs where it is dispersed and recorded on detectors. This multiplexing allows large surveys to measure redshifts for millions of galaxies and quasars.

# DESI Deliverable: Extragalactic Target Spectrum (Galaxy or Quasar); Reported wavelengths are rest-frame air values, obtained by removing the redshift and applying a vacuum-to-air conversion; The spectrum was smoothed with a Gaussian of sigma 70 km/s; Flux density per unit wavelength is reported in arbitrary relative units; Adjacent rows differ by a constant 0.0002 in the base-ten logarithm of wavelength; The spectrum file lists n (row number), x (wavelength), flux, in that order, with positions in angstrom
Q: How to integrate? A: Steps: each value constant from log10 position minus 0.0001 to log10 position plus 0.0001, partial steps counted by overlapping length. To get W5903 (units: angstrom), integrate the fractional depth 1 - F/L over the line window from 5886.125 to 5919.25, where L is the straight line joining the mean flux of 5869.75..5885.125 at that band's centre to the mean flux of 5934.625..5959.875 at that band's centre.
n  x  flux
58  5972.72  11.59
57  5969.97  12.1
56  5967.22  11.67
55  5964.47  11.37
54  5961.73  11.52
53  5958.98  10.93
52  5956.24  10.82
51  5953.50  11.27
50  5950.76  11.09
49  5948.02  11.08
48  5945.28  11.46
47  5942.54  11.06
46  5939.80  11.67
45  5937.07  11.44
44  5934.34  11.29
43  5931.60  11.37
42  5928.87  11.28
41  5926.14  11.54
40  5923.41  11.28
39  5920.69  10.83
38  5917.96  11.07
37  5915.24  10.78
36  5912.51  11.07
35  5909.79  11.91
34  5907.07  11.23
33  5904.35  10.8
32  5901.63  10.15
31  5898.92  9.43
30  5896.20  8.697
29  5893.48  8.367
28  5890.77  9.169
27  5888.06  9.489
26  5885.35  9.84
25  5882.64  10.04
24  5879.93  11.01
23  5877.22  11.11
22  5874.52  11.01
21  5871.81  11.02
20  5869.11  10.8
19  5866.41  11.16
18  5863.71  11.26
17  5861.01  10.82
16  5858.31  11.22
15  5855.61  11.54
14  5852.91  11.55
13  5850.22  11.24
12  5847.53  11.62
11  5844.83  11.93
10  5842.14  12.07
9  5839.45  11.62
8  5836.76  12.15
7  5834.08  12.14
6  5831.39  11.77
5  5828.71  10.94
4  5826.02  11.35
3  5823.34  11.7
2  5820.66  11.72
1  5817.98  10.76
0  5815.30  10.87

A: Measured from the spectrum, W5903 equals 2.3 angstrom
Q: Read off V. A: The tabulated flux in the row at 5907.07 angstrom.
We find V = 11.23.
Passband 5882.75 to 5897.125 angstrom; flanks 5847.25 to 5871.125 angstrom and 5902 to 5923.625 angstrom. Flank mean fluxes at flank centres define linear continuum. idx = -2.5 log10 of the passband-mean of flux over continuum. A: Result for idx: 0.207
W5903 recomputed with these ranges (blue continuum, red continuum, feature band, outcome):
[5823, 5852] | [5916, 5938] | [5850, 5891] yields 2.6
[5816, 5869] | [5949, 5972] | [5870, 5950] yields 4.9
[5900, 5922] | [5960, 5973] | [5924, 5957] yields 0.1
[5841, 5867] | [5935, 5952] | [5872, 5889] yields 1.4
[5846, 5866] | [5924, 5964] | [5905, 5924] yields 0.2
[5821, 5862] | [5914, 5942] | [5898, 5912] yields 0.7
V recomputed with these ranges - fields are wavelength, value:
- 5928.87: 11.28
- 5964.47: 11.37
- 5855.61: 11.54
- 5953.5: 11.27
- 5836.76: 12.15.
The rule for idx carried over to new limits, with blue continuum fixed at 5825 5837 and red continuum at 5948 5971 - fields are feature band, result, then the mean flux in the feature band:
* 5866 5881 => 0.05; 11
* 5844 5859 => 0.01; 11.5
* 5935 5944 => 0.00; 11.4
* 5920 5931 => 0.01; 11.3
